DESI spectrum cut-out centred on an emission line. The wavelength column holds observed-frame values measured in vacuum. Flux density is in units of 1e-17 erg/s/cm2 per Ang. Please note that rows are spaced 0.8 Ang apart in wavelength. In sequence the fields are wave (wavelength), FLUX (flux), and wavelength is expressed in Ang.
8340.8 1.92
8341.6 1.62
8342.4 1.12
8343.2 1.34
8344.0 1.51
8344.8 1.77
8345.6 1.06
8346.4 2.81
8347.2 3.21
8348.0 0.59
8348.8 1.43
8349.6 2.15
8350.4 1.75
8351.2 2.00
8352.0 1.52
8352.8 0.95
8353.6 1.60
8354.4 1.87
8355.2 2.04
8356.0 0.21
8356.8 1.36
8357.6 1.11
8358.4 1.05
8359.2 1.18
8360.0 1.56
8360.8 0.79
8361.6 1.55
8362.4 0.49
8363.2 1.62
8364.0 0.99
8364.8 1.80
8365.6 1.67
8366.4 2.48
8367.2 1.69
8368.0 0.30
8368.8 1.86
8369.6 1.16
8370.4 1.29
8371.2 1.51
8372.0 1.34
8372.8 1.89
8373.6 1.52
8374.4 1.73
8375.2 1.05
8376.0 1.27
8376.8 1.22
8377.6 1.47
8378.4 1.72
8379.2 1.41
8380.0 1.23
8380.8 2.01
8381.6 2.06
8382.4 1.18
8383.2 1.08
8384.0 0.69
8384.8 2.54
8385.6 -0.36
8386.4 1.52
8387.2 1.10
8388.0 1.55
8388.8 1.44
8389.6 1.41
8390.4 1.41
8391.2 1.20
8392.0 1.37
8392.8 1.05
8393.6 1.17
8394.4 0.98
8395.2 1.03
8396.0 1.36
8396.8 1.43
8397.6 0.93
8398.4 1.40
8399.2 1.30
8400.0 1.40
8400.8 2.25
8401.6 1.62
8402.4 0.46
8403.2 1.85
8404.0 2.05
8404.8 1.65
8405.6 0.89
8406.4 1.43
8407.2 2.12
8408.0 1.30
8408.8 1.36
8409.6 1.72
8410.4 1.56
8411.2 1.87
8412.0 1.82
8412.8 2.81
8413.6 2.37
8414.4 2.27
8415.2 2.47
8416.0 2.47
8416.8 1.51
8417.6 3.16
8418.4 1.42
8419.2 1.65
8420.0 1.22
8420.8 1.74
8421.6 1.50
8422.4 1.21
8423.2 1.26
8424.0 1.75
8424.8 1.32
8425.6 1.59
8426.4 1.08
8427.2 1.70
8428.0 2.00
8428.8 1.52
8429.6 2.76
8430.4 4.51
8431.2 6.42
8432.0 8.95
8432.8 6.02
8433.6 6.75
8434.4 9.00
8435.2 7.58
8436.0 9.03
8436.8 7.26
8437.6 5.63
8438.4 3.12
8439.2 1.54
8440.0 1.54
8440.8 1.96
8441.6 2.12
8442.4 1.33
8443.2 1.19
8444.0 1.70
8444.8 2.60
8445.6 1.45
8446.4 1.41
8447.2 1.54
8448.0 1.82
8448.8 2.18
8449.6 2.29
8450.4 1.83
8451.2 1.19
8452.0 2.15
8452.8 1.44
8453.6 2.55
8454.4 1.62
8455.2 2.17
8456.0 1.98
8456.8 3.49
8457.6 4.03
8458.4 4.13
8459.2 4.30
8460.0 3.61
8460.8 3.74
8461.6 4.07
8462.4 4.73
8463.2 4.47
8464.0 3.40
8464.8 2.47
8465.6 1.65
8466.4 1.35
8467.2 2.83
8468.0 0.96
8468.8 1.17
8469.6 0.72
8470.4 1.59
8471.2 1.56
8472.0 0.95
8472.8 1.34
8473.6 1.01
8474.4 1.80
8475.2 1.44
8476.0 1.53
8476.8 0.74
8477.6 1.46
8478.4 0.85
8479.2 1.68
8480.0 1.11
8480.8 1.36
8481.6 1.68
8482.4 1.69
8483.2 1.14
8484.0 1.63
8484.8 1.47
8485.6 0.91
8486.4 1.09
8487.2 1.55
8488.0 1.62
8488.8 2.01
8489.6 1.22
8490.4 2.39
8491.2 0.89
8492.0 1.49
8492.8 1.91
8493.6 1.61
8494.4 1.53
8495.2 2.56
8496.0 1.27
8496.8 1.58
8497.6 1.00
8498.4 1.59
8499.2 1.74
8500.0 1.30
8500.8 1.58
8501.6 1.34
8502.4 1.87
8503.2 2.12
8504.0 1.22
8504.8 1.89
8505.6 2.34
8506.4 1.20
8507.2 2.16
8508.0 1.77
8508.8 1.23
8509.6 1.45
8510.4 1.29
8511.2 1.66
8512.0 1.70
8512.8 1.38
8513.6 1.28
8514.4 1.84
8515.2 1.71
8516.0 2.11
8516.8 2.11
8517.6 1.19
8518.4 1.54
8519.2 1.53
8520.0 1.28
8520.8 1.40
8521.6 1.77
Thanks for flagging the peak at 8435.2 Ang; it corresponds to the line H-alpha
